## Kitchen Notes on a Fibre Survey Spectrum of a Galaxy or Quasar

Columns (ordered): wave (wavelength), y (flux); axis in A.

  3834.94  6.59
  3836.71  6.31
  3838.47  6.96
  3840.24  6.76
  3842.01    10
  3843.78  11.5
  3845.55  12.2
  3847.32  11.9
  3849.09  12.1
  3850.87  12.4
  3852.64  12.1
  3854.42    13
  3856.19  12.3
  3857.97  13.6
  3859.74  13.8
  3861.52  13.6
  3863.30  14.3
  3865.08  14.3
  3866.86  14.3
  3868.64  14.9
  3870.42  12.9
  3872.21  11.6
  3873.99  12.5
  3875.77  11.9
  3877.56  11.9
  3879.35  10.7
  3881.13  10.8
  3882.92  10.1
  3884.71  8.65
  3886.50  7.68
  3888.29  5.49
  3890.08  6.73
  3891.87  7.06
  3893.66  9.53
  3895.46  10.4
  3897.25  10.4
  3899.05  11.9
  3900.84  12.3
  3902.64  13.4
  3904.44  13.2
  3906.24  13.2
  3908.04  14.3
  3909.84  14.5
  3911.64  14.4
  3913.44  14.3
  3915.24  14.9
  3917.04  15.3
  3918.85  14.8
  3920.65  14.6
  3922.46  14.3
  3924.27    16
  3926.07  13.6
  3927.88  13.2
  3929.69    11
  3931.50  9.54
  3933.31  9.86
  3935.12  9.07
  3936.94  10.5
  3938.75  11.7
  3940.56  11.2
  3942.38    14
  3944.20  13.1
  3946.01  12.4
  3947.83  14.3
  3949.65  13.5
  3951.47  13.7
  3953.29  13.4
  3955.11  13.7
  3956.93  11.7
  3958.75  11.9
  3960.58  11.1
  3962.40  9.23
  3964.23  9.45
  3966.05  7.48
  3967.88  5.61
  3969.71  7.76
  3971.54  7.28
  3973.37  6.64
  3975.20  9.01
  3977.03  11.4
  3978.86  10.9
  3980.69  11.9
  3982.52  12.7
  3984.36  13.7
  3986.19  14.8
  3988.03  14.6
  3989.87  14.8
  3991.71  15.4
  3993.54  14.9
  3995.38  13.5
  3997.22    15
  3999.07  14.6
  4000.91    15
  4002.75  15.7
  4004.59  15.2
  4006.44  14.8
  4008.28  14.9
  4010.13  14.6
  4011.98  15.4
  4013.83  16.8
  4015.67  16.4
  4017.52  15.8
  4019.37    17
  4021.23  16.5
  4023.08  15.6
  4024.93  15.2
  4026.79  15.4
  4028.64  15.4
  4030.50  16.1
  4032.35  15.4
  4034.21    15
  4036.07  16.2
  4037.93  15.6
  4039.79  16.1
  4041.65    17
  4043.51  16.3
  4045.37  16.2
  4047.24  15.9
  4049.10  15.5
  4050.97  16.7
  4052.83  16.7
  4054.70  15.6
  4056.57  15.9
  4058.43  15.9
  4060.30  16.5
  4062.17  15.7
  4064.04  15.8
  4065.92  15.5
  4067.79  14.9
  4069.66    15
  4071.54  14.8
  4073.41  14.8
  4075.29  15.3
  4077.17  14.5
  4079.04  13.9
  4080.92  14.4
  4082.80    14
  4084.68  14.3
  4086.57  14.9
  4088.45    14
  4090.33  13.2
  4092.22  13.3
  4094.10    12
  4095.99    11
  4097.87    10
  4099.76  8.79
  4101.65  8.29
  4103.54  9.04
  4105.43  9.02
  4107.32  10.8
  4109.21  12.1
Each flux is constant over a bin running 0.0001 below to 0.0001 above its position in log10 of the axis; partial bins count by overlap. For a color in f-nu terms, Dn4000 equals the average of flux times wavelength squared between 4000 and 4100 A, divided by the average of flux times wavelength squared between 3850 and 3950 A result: 1.33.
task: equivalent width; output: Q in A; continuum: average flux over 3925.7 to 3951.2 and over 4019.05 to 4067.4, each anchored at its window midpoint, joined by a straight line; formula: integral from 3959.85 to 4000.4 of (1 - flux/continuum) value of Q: 6.3 A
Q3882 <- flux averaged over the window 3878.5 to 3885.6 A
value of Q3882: 10.1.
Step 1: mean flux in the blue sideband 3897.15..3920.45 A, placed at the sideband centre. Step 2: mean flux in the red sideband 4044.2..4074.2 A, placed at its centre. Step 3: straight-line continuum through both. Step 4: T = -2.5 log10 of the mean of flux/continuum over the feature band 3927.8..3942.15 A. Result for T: 0.292 mag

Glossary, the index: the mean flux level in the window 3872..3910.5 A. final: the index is 10.8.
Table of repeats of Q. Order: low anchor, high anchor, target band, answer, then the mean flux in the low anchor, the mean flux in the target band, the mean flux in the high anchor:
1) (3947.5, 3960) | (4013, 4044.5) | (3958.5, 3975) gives 6.28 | 13.1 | 8.37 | 16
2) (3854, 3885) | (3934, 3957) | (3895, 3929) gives -3.08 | 12.6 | 13.7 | 12.5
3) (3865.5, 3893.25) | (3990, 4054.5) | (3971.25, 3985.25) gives 3.49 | 10.5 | 10.6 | 15.6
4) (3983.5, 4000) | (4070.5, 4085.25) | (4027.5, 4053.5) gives -2.60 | 14.6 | 16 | 14.5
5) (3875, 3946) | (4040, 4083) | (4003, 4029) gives -2.22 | 11.8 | 15.7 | 15.5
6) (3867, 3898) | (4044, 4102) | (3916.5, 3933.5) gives -3.24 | 10.3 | 13.3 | 14.4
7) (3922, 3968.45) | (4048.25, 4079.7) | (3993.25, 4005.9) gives -1.31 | 11.7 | 14.8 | 15.5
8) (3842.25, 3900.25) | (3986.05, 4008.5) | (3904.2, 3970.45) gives 4.20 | 11.4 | 12.3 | 14.9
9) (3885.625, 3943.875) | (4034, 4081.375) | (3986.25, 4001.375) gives -0.79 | 12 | 14.7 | 15.6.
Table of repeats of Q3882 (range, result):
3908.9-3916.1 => 14.5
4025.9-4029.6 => 15.4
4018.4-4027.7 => 15.9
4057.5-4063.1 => 16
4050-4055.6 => 16.3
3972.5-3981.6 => 9.99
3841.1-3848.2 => 11.4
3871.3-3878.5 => 12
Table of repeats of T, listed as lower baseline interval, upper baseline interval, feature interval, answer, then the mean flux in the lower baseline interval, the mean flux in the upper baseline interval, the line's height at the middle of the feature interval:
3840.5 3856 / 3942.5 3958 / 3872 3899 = 0.25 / 11.7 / 13.3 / 12.3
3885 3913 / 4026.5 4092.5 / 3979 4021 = -0.08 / 11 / 15.3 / 13.7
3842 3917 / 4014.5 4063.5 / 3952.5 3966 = 0.24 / 12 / 16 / 14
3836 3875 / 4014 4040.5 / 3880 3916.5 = 0.16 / 12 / 15.9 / 13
